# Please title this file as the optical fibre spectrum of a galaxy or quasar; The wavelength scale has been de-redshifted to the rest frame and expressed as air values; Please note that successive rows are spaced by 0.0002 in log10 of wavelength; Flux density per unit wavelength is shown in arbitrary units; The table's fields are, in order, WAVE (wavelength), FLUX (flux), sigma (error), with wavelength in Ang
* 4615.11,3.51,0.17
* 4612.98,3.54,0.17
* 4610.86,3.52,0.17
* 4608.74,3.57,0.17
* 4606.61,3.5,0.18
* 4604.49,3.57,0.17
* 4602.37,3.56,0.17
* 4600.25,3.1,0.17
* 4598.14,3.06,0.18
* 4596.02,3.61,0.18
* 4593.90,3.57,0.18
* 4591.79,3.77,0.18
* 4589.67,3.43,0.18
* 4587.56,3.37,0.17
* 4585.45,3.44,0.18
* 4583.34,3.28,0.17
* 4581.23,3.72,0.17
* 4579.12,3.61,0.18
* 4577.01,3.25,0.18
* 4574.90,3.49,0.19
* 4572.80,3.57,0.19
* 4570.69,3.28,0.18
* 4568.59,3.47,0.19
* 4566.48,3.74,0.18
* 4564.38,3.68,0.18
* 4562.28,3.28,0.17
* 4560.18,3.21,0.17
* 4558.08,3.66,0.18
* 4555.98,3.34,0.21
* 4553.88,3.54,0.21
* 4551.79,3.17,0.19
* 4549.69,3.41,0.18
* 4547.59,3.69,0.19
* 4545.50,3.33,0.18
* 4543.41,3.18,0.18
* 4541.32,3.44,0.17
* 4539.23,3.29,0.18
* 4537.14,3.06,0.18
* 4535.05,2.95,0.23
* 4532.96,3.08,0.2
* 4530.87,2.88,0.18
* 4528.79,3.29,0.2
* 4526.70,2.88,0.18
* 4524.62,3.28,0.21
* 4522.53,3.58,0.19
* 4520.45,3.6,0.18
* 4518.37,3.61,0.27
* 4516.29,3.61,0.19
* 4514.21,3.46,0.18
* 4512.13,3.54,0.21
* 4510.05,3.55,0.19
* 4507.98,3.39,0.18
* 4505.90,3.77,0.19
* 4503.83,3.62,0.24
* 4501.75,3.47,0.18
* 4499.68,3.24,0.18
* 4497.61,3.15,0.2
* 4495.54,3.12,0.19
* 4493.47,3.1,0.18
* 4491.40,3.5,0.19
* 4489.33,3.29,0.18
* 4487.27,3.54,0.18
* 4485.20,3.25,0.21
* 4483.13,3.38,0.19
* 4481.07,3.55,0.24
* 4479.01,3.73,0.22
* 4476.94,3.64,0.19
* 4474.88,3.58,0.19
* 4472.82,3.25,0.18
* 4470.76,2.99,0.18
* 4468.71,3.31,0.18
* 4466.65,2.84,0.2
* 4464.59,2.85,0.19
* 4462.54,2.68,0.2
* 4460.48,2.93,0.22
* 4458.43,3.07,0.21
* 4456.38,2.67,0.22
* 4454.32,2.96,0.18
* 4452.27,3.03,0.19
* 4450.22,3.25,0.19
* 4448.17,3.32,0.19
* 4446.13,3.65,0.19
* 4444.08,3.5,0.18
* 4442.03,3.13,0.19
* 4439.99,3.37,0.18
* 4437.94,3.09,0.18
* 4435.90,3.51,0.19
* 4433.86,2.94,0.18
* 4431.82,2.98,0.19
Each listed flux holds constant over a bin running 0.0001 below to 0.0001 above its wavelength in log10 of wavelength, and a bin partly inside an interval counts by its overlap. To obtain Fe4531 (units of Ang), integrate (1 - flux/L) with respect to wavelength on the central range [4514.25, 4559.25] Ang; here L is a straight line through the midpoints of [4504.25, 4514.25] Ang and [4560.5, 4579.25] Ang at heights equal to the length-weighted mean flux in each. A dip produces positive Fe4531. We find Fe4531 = 2.4 Ang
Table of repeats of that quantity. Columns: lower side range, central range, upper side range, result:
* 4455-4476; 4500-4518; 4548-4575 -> -1.82 Ang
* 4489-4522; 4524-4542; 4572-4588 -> 1.75 Ang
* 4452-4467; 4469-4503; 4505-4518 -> -1.58 Ang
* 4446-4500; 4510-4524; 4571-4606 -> -1.06 Ang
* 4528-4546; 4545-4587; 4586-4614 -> -1.96 Ang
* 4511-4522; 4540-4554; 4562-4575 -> 0.61 Ang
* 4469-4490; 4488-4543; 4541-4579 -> 1.45 Ang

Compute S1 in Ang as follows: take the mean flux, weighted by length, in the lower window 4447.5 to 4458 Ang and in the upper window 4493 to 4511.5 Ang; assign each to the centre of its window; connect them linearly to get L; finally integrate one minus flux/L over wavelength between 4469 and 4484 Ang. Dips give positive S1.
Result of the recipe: -1.1 Ang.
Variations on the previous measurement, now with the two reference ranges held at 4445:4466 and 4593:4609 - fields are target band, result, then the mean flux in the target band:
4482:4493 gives -0.89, 3.38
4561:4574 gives -0.60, 3.5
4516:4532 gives -0.51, 3.33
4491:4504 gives -0.54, 3.28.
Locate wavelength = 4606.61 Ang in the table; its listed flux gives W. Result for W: 3.5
